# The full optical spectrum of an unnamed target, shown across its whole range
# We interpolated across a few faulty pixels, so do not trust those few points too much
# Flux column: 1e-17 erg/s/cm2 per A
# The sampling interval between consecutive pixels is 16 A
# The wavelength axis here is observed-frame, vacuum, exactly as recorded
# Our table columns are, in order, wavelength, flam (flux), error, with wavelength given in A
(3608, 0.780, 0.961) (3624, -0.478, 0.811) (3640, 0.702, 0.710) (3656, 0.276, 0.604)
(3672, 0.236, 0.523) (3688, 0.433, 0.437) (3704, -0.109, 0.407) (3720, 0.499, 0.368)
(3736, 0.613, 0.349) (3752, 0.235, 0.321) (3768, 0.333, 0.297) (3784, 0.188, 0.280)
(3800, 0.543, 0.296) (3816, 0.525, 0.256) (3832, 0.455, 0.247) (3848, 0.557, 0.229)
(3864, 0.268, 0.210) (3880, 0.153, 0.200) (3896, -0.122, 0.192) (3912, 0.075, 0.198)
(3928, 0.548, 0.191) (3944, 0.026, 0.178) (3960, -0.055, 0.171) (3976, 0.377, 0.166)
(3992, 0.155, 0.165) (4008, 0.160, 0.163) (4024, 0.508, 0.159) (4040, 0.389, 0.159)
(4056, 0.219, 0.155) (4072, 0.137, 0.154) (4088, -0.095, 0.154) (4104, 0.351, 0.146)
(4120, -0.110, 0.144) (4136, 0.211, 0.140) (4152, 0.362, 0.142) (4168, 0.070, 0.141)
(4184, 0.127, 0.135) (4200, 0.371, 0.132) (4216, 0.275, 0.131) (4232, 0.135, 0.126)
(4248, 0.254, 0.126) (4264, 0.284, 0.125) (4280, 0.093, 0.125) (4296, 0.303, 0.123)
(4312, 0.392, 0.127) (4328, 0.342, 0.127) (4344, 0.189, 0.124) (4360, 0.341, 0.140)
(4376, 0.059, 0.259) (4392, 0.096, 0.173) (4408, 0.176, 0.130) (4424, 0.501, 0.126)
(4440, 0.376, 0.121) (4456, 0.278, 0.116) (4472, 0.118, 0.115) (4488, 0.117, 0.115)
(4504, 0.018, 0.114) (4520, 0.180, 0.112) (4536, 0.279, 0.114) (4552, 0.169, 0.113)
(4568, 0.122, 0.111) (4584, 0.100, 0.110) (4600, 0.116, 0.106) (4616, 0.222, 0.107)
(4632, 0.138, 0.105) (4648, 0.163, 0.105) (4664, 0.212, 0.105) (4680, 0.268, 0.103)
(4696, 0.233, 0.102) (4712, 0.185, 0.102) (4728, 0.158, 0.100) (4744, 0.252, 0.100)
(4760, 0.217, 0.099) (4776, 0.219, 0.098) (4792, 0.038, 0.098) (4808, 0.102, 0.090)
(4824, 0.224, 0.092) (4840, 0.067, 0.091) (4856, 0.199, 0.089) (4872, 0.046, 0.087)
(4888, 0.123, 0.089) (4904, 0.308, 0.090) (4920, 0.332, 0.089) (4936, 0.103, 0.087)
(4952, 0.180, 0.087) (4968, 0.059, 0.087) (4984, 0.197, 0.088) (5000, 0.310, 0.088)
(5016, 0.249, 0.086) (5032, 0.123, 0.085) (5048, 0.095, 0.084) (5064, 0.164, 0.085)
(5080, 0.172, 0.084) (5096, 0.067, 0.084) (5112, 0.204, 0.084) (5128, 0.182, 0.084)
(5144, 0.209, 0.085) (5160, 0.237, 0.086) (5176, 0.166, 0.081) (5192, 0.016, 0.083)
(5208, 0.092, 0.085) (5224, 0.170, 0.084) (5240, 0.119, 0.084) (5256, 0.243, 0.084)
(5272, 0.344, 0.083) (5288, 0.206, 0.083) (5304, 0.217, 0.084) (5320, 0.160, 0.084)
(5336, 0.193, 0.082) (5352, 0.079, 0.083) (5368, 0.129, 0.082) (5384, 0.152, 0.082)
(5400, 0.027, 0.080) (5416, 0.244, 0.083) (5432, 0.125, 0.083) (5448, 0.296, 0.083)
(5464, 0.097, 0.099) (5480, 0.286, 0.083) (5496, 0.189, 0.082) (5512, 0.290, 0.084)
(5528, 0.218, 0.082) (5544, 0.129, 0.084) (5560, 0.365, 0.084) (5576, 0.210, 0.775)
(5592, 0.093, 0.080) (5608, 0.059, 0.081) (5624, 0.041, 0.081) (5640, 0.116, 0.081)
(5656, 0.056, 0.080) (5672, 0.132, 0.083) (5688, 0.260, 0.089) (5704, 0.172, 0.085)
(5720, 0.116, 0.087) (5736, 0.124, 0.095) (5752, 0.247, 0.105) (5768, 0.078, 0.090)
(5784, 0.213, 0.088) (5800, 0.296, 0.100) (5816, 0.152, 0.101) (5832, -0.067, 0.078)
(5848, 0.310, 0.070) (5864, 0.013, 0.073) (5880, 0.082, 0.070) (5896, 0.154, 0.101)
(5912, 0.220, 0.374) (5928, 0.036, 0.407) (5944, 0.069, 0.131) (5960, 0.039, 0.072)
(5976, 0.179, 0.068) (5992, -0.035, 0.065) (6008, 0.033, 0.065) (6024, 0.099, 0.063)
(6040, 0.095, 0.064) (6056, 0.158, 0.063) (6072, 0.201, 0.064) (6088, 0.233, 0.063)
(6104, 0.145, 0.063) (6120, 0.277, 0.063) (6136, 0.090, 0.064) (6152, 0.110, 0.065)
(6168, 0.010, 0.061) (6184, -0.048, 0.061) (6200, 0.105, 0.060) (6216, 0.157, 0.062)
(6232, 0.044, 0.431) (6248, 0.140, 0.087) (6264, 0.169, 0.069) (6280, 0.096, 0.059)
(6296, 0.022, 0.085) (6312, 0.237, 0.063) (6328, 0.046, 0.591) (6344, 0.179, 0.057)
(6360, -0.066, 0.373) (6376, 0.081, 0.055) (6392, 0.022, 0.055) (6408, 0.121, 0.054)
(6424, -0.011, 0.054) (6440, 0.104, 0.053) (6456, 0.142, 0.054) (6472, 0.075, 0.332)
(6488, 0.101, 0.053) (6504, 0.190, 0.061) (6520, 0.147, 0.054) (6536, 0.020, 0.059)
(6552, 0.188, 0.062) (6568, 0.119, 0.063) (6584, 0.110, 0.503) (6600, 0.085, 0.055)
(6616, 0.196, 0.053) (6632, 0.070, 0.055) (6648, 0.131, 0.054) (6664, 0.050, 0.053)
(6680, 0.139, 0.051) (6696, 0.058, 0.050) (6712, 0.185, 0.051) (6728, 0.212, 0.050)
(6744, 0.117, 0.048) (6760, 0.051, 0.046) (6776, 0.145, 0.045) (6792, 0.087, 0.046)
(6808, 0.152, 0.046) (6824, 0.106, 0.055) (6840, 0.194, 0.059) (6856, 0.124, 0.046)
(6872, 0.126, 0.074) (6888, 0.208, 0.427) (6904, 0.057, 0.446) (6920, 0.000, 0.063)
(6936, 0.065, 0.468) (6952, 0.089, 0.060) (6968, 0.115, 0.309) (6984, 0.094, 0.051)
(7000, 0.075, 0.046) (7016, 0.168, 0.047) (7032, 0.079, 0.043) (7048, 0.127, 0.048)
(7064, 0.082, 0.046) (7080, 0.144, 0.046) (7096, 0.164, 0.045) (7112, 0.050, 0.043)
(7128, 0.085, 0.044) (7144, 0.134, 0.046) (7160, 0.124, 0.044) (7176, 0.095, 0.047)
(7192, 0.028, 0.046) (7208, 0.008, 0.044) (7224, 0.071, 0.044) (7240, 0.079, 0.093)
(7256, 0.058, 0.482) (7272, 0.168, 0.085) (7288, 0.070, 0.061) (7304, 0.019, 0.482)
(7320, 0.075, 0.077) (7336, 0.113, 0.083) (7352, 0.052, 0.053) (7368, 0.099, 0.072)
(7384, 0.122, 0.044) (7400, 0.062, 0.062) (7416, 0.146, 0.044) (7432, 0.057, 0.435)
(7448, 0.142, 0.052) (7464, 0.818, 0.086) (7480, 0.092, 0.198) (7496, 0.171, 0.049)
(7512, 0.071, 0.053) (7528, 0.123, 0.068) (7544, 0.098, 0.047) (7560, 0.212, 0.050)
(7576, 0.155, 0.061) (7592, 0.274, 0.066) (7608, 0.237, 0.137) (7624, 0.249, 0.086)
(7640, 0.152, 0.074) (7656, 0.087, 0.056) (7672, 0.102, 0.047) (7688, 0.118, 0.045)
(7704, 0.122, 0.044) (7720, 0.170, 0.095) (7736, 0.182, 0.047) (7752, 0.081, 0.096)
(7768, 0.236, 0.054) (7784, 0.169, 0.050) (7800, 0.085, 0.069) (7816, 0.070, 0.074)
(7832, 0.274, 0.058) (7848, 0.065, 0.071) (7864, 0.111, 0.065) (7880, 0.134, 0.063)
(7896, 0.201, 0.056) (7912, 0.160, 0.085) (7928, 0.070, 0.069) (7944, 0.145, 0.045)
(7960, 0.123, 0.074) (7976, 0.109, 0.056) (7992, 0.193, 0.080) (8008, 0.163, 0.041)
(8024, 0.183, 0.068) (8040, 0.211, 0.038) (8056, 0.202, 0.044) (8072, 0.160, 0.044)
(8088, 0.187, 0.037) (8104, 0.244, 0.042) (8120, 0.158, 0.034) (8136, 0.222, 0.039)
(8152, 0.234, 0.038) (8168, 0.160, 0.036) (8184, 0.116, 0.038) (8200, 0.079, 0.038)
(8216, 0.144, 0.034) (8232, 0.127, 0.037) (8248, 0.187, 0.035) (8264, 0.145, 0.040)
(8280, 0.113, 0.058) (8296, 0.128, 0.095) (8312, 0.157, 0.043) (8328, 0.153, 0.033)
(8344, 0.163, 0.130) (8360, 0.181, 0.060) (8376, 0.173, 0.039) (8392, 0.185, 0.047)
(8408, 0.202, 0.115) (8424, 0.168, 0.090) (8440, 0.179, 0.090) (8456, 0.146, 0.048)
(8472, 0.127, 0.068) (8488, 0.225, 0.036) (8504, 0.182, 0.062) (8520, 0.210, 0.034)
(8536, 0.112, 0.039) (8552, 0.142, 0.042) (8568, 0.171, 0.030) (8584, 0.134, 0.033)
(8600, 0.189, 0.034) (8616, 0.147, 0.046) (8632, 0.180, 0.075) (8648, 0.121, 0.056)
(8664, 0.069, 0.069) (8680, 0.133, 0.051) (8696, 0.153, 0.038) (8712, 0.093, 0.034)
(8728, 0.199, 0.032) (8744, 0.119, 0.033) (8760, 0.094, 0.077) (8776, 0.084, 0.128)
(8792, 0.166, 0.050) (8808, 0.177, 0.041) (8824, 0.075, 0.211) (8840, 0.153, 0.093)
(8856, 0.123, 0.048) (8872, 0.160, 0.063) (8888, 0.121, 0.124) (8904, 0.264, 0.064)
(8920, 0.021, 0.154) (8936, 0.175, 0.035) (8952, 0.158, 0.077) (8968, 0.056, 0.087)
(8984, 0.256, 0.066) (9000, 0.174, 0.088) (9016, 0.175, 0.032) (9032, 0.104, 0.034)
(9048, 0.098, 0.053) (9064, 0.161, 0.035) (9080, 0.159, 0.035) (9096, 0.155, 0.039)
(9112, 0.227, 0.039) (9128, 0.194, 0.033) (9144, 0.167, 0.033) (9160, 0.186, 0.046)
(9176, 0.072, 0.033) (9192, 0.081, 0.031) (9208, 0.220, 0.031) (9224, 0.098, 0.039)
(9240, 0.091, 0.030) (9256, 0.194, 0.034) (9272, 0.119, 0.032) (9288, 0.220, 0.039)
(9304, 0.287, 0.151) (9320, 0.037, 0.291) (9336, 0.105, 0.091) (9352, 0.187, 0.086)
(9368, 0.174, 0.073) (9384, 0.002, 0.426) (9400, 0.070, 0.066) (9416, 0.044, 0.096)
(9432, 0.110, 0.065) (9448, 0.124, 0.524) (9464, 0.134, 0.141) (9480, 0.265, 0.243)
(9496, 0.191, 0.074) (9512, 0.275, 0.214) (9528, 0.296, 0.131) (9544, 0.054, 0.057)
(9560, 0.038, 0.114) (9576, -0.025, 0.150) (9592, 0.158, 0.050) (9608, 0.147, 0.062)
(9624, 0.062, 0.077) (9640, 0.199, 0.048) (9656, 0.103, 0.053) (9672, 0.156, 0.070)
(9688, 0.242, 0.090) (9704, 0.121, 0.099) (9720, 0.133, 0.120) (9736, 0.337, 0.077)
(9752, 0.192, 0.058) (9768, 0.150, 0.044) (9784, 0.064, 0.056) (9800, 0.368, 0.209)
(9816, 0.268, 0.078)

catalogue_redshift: 1.00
